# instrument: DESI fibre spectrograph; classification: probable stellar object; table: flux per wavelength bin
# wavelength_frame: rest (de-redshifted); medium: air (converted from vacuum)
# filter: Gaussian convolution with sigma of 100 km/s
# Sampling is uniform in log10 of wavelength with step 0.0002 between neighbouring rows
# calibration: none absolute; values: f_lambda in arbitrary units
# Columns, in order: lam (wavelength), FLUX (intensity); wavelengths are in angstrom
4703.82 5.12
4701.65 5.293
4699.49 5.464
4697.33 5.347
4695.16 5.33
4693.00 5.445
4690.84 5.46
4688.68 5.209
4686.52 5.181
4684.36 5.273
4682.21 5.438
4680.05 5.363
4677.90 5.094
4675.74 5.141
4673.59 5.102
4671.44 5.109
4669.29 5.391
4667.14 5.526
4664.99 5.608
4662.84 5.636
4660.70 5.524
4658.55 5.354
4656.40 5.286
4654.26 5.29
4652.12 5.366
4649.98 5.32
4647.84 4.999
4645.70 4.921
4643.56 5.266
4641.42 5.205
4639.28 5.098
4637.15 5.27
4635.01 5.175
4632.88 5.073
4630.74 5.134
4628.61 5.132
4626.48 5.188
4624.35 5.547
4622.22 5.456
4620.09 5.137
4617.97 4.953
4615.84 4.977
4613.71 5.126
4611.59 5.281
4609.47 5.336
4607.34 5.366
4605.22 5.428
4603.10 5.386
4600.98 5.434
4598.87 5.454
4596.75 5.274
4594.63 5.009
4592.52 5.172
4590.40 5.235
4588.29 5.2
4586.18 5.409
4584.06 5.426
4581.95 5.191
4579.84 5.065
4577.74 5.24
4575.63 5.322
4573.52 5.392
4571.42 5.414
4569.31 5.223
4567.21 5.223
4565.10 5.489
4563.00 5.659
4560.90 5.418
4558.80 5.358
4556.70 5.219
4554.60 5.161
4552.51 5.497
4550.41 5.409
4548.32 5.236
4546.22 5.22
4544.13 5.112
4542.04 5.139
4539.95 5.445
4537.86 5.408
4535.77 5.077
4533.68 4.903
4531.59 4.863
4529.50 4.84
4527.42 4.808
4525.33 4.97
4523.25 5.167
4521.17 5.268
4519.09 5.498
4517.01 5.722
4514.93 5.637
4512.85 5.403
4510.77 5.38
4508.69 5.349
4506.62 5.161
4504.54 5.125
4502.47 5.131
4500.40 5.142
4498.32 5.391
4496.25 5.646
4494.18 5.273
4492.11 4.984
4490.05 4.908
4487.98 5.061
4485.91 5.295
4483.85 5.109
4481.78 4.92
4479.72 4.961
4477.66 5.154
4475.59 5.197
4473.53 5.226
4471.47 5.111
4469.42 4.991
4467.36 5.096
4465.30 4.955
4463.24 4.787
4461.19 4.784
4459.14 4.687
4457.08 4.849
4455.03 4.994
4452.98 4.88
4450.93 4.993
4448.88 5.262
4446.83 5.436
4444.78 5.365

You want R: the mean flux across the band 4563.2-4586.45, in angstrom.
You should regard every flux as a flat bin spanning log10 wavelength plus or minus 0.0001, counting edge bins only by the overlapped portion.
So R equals 5.32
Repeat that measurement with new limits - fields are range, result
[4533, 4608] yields 5.3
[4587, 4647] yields 5.22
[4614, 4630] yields 5.19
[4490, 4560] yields 5.24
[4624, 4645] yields 5.19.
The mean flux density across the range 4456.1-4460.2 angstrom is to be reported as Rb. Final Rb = 4.76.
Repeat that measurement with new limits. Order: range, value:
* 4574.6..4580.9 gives 5.21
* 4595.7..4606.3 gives 5.4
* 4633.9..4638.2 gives 5.22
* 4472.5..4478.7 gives 5.19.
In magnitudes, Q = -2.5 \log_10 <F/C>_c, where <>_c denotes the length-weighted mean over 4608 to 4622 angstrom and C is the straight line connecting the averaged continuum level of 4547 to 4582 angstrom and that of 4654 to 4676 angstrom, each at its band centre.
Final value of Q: 0.04 mag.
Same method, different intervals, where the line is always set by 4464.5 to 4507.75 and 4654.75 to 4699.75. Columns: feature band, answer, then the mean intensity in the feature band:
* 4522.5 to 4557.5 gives 0.01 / 5.15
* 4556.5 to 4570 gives -0.03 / 5.38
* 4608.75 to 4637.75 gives 0.02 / 5.2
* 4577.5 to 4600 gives 0.00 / 5.25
